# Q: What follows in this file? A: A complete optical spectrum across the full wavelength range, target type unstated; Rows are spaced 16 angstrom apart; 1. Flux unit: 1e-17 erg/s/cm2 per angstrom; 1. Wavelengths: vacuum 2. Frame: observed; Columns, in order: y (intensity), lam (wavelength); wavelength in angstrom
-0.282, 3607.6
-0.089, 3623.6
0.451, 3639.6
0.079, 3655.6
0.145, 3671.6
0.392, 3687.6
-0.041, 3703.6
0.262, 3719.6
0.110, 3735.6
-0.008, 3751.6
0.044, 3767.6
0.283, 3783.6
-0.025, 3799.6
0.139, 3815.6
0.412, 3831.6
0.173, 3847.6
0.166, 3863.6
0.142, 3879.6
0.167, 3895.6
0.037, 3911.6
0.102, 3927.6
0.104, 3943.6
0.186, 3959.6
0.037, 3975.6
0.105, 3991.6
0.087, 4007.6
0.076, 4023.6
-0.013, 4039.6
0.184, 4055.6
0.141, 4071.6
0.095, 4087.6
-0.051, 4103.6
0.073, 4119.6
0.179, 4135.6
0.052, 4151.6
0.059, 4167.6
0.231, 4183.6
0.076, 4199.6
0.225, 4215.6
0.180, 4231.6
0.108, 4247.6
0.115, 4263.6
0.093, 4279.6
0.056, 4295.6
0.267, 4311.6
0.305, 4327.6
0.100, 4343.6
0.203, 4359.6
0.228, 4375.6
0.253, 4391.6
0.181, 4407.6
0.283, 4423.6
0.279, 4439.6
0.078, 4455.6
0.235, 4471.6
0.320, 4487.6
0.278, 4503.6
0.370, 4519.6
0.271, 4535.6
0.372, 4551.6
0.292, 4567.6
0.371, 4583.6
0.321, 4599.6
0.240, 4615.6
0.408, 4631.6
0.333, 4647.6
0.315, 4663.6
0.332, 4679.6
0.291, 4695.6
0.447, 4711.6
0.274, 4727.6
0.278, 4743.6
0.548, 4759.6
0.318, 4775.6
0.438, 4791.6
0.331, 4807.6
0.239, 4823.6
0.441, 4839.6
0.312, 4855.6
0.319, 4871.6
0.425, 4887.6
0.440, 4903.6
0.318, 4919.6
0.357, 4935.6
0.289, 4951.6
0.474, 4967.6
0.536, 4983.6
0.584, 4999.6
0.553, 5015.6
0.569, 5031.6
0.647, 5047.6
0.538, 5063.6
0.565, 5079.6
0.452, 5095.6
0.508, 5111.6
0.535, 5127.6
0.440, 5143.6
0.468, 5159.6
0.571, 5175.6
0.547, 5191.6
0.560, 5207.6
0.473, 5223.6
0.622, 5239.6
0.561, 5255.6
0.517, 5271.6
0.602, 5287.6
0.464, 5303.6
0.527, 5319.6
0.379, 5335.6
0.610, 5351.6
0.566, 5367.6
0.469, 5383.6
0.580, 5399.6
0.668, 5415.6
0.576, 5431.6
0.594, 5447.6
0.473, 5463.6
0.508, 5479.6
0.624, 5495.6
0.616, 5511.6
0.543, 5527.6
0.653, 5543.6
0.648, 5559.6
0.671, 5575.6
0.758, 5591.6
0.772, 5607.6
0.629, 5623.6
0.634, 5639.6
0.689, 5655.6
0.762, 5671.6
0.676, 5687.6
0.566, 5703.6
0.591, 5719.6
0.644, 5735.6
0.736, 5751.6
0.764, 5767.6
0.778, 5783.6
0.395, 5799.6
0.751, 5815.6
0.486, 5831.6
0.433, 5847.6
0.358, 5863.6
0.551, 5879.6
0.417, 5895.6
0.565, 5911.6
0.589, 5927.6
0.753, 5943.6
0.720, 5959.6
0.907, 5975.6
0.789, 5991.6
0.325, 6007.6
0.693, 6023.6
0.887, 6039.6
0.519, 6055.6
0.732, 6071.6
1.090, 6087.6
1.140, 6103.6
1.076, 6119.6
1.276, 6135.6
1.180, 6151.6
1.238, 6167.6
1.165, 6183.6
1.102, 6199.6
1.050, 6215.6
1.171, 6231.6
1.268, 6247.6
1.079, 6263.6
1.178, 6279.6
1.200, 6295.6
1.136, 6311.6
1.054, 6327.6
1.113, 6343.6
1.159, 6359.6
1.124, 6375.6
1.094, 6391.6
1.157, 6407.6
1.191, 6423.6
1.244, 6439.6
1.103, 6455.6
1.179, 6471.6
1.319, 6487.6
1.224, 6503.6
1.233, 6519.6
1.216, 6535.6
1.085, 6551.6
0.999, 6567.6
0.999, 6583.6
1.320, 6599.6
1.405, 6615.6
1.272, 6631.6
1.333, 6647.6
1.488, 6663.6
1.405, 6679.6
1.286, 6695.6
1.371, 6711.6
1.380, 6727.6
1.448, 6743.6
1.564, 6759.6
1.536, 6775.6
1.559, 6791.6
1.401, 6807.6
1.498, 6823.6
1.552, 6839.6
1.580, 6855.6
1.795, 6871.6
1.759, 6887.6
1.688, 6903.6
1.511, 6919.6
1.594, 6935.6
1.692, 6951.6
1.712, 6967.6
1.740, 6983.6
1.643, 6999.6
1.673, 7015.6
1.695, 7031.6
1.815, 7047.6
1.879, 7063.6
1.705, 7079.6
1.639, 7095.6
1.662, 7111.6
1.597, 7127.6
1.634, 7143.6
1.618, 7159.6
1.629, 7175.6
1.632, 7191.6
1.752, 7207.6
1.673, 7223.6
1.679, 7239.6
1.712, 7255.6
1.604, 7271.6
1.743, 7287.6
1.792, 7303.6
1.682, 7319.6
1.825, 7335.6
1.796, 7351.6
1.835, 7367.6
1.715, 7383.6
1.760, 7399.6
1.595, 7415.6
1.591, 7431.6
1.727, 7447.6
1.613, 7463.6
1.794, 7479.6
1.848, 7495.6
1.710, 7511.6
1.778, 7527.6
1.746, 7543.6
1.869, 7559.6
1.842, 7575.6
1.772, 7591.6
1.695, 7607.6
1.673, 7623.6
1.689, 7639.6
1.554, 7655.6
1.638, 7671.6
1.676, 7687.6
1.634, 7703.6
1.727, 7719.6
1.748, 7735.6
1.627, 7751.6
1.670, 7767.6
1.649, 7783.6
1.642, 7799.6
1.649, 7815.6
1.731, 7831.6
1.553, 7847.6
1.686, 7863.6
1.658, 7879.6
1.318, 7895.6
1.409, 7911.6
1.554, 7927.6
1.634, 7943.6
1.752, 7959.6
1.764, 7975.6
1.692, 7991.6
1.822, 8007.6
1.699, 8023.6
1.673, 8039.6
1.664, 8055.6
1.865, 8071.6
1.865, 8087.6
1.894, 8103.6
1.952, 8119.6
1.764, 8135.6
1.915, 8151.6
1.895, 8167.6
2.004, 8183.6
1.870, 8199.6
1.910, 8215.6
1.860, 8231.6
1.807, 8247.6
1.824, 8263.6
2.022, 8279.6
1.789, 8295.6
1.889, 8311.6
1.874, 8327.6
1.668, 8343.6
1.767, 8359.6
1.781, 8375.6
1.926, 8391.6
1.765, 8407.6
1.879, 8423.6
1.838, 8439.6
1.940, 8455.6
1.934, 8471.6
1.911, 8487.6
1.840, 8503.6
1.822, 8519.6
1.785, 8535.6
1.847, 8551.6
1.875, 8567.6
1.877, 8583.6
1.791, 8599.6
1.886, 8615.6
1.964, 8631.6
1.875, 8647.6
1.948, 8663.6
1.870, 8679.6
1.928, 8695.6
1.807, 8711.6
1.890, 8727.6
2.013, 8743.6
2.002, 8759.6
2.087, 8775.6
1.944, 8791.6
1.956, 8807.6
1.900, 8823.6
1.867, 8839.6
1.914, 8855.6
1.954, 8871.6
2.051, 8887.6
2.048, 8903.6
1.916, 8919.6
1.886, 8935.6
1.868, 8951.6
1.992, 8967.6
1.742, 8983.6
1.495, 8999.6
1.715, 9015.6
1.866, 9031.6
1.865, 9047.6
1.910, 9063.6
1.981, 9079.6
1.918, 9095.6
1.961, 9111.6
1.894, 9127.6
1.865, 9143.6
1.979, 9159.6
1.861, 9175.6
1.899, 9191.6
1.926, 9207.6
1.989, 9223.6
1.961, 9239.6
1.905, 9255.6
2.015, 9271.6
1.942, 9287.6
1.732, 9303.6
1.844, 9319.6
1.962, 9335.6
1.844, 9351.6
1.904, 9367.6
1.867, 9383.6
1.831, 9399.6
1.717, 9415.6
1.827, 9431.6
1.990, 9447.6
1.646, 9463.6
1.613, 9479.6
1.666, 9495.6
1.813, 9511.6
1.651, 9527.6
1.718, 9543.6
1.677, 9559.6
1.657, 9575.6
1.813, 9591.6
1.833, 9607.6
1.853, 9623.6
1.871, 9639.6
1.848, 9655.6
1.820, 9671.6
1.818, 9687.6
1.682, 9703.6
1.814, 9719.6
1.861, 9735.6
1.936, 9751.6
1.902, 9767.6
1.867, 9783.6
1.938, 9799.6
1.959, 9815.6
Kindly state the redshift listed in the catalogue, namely 0.53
